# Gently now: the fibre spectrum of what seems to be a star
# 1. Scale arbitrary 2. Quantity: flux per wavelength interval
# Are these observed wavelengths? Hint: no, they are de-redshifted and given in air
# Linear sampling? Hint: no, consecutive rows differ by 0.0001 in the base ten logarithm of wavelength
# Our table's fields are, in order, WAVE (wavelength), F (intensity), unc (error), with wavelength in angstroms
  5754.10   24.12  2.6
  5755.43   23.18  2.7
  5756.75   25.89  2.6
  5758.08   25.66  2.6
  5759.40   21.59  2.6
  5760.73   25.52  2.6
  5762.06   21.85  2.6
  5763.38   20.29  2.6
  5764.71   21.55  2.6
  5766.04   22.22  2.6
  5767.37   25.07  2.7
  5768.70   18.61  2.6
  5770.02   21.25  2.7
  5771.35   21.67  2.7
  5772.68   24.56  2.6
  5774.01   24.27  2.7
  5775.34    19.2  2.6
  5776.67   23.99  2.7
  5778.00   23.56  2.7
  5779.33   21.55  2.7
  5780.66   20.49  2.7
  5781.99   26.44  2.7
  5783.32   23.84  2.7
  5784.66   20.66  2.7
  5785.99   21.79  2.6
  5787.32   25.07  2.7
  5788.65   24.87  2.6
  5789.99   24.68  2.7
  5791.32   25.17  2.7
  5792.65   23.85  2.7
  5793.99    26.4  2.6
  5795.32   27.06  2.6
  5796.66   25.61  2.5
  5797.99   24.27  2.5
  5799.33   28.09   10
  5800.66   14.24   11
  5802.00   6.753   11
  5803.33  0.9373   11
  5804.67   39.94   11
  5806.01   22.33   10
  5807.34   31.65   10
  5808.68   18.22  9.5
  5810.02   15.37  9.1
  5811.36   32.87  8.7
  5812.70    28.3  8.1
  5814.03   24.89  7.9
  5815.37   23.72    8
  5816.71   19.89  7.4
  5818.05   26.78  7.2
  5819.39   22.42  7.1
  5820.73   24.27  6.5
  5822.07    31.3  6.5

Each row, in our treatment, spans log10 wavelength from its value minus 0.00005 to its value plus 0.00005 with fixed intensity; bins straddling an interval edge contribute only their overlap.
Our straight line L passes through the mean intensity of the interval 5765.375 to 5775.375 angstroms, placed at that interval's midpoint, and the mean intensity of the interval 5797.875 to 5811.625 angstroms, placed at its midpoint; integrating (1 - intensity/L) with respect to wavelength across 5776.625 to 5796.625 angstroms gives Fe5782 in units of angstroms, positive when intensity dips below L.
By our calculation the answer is -2.2 angstroms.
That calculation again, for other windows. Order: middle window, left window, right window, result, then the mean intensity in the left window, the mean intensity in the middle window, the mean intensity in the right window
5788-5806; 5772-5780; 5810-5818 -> 1.2 angstroms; 22.9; 22.4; 25.1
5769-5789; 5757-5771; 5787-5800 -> 1.0 angstroms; 22.4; 22.8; 25.5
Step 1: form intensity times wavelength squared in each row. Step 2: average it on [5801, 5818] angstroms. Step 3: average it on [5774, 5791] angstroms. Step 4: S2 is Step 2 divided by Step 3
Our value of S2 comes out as 1.0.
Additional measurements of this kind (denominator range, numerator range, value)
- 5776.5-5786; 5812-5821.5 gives 1.09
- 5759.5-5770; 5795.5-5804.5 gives 0.85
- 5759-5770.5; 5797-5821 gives 1.04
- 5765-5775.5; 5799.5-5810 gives 0.88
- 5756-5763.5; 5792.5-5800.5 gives 1.08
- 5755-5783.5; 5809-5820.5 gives 1.07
